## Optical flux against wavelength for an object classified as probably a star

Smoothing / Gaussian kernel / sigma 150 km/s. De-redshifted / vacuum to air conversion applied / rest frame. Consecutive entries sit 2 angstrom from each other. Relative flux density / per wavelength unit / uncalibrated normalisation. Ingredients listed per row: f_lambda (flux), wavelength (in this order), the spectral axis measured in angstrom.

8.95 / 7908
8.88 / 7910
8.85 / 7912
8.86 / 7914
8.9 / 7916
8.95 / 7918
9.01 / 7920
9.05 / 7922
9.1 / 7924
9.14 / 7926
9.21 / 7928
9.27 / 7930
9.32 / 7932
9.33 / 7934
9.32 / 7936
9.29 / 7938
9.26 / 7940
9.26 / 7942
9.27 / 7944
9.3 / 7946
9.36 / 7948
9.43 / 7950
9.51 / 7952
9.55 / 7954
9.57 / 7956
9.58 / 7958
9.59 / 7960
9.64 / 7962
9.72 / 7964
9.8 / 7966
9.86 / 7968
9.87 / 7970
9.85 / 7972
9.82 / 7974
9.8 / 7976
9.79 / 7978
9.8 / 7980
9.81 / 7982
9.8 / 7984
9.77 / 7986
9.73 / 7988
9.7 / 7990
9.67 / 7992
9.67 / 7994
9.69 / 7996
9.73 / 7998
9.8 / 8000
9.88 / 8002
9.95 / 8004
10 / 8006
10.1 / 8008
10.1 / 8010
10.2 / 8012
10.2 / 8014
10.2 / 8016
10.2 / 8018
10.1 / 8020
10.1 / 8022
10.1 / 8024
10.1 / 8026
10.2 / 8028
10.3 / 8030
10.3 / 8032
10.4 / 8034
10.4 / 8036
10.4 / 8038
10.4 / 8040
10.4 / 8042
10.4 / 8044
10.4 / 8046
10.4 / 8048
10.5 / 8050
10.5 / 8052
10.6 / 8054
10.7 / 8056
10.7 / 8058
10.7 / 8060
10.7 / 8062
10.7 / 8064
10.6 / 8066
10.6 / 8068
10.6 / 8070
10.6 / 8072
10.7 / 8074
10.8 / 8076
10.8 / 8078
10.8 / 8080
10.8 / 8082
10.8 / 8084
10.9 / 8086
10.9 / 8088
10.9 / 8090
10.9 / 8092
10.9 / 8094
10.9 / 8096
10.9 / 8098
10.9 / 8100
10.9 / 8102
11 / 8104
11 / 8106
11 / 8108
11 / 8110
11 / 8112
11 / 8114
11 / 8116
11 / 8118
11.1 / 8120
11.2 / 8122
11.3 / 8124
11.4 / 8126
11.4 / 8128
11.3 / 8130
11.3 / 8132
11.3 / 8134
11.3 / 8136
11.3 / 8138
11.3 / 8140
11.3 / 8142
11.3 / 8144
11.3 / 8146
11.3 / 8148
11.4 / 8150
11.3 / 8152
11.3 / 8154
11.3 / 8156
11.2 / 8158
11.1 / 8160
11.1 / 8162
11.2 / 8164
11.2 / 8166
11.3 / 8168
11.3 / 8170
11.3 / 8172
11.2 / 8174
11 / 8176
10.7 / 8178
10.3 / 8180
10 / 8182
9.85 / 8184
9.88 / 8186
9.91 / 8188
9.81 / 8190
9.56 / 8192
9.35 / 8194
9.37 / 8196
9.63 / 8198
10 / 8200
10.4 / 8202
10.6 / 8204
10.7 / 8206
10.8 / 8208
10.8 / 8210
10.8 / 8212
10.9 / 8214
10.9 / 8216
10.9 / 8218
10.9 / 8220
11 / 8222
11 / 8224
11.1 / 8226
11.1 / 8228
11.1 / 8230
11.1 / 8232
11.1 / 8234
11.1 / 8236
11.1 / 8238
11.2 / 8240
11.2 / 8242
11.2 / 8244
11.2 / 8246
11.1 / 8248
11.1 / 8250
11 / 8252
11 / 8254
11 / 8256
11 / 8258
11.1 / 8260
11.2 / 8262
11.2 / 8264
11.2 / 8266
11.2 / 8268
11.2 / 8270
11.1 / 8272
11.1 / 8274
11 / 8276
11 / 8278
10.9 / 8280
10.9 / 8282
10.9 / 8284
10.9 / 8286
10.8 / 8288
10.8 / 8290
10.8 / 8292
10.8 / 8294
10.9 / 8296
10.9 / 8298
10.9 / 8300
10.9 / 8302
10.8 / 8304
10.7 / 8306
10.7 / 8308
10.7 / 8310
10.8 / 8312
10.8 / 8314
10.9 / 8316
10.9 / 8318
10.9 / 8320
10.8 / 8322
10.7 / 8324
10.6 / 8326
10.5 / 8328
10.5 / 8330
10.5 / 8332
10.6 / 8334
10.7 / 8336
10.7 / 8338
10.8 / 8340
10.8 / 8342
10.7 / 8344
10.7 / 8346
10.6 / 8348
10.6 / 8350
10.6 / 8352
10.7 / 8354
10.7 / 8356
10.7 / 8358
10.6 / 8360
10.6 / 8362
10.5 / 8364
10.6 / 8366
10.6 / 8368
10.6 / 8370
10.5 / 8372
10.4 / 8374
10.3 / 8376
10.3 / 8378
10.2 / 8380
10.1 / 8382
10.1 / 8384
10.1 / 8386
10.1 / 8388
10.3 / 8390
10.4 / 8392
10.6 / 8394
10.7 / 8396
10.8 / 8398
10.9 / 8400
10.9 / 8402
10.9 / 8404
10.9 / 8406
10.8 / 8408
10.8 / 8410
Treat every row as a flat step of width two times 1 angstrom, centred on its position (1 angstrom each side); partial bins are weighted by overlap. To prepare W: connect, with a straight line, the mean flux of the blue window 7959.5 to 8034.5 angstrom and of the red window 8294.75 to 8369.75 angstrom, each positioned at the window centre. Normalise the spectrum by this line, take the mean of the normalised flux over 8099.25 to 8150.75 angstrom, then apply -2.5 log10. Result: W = -0.10 mag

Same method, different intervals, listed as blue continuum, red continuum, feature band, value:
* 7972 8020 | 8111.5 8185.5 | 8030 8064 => -0.02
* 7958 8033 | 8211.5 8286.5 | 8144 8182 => -0.05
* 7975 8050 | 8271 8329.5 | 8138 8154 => -0.09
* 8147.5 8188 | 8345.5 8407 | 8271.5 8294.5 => -0.02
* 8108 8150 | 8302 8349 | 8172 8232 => 0.05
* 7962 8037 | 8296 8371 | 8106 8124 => -0.09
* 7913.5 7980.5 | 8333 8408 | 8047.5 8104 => -0.10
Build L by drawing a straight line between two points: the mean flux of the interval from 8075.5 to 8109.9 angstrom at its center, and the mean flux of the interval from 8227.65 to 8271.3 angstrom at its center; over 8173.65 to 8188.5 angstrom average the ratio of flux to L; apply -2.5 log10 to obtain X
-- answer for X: 0.07 mag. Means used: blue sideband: 10.9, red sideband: 11.1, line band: 10.3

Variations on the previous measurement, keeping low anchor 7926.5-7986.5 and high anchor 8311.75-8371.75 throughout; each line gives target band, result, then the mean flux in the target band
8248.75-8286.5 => -0.06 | 11.1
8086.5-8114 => -0.10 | 10.9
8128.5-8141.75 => -0.13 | 11.3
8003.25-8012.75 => -0.04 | 10.1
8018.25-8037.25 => -0.05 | 10.2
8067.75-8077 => -0.08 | 10.7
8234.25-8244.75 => -0.08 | 11.2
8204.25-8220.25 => -0.05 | 10.8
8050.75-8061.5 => -0.08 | 10.6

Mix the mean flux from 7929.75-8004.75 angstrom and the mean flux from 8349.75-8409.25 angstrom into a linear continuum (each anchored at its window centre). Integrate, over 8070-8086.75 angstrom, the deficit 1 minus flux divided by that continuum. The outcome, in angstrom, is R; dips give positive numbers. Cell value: -1.5 angstrom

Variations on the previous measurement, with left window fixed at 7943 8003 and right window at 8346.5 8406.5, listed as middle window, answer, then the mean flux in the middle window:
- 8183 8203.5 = 0.7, 9.8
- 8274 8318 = -2.1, 10.9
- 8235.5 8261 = -2.1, 11.1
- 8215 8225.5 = -0.8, 10.9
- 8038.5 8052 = -0.8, 10.4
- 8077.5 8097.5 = -1.9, 10.9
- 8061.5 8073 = -0.9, 10.6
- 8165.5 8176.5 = -1.2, 11.2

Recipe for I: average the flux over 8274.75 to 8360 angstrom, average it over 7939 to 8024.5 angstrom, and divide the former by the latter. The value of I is 1.1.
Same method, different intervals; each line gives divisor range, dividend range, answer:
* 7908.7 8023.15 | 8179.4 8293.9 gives 1.12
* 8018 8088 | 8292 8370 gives 1.02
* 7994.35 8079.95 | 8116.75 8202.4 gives 1.05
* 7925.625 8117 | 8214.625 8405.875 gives 1.06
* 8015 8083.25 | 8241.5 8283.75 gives 1.06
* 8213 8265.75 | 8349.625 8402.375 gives 0.95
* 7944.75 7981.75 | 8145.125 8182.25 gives 1.15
